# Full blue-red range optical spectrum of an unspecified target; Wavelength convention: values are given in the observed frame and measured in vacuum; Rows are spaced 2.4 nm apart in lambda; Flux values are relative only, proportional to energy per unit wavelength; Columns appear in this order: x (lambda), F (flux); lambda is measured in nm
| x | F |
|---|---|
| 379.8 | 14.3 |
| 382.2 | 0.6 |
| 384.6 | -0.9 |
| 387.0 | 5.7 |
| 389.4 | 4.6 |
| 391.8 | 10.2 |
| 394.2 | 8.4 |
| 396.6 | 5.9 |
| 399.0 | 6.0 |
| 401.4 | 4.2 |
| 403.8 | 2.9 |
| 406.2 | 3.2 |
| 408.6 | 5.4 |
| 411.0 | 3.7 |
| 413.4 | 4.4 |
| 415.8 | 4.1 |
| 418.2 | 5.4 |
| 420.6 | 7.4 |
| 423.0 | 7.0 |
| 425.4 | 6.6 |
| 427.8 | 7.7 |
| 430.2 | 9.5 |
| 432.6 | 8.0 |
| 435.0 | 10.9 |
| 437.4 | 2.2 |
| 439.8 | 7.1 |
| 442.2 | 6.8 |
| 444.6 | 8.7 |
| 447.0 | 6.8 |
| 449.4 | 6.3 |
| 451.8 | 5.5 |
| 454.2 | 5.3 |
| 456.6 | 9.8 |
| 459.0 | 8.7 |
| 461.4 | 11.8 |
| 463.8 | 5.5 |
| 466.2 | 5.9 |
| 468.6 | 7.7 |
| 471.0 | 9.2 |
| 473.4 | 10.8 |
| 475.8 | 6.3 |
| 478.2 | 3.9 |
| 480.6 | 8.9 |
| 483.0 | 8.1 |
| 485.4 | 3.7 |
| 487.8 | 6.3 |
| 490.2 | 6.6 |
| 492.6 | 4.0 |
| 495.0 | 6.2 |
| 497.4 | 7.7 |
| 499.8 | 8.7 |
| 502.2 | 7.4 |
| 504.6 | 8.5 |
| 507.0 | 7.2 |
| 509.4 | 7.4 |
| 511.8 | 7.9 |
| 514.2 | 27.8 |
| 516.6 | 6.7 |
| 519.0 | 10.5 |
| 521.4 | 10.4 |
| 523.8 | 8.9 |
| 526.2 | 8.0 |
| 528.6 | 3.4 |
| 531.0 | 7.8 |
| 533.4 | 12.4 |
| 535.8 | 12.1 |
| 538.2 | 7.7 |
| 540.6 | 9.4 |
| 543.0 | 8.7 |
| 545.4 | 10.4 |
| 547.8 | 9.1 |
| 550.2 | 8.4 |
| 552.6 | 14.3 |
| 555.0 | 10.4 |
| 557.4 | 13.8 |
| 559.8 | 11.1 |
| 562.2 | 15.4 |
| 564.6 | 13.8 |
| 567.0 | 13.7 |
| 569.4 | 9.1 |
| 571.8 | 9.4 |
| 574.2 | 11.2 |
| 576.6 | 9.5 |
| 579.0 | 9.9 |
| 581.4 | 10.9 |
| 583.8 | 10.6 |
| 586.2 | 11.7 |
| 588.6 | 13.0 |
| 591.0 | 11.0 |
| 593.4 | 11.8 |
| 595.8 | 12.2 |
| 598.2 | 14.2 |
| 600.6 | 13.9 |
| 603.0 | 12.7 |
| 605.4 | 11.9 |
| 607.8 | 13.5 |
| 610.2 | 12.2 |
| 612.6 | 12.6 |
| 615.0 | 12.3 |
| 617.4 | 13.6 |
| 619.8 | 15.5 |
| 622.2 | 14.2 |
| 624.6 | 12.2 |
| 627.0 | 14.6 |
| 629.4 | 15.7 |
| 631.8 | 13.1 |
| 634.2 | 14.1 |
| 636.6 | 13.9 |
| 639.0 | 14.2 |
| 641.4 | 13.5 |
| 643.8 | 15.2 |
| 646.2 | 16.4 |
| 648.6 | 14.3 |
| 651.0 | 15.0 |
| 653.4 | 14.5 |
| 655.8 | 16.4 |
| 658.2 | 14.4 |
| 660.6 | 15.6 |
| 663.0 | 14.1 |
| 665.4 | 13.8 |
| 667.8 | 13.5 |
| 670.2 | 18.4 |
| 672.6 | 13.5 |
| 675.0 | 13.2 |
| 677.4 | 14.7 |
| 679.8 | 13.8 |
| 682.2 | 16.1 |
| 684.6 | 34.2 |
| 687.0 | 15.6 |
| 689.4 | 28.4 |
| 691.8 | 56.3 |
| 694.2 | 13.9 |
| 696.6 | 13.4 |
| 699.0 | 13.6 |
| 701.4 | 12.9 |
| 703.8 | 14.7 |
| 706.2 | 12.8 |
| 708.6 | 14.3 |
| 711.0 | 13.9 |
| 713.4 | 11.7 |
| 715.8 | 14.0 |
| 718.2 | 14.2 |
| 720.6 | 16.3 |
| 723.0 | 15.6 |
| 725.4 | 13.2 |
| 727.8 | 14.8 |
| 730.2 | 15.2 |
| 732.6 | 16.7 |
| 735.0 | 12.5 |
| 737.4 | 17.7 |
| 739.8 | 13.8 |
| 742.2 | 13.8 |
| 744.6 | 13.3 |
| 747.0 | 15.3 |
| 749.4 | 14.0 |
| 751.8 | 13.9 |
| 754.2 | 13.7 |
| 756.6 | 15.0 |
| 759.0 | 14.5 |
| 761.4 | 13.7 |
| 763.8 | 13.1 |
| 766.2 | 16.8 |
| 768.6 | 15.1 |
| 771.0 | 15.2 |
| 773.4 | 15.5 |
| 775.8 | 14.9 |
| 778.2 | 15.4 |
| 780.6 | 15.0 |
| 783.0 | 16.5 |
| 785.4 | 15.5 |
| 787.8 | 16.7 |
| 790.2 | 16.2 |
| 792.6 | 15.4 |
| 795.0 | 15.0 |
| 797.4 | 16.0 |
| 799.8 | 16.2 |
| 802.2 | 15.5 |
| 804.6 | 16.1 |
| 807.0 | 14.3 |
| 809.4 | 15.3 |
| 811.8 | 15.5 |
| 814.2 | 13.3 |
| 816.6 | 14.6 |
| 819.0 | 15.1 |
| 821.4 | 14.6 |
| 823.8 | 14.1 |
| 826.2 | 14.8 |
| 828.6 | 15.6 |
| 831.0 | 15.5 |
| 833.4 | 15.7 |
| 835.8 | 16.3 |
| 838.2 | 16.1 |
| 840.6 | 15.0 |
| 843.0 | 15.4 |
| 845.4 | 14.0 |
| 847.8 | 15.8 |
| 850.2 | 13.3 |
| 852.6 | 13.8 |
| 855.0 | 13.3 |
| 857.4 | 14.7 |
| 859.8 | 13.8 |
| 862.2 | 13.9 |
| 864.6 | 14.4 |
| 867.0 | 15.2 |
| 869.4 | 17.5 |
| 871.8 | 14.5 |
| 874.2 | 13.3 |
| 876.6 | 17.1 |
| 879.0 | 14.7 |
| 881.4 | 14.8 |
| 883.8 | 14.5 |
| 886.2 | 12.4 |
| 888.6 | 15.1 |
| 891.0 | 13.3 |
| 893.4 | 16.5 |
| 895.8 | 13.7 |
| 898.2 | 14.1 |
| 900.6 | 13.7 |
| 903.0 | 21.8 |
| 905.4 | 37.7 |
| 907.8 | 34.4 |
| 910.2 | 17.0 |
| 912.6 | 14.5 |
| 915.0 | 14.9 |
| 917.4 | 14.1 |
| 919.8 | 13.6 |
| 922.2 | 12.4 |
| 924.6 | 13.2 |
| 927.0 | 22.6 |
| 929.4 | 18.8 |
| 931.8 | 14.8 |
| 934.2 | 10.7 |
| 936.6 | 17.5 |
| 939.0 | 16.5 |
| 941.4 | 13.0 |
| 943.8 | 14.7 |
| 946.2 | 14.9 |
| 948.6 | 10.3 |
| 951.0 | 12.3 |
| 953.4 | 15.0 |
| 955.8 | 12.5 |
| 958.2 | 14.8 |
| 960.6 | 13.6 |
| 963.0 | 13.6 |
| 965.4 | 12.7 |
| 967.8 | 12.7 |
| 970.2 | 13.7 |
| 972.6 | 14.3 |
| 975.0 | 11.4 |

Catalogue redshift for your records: 0.38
